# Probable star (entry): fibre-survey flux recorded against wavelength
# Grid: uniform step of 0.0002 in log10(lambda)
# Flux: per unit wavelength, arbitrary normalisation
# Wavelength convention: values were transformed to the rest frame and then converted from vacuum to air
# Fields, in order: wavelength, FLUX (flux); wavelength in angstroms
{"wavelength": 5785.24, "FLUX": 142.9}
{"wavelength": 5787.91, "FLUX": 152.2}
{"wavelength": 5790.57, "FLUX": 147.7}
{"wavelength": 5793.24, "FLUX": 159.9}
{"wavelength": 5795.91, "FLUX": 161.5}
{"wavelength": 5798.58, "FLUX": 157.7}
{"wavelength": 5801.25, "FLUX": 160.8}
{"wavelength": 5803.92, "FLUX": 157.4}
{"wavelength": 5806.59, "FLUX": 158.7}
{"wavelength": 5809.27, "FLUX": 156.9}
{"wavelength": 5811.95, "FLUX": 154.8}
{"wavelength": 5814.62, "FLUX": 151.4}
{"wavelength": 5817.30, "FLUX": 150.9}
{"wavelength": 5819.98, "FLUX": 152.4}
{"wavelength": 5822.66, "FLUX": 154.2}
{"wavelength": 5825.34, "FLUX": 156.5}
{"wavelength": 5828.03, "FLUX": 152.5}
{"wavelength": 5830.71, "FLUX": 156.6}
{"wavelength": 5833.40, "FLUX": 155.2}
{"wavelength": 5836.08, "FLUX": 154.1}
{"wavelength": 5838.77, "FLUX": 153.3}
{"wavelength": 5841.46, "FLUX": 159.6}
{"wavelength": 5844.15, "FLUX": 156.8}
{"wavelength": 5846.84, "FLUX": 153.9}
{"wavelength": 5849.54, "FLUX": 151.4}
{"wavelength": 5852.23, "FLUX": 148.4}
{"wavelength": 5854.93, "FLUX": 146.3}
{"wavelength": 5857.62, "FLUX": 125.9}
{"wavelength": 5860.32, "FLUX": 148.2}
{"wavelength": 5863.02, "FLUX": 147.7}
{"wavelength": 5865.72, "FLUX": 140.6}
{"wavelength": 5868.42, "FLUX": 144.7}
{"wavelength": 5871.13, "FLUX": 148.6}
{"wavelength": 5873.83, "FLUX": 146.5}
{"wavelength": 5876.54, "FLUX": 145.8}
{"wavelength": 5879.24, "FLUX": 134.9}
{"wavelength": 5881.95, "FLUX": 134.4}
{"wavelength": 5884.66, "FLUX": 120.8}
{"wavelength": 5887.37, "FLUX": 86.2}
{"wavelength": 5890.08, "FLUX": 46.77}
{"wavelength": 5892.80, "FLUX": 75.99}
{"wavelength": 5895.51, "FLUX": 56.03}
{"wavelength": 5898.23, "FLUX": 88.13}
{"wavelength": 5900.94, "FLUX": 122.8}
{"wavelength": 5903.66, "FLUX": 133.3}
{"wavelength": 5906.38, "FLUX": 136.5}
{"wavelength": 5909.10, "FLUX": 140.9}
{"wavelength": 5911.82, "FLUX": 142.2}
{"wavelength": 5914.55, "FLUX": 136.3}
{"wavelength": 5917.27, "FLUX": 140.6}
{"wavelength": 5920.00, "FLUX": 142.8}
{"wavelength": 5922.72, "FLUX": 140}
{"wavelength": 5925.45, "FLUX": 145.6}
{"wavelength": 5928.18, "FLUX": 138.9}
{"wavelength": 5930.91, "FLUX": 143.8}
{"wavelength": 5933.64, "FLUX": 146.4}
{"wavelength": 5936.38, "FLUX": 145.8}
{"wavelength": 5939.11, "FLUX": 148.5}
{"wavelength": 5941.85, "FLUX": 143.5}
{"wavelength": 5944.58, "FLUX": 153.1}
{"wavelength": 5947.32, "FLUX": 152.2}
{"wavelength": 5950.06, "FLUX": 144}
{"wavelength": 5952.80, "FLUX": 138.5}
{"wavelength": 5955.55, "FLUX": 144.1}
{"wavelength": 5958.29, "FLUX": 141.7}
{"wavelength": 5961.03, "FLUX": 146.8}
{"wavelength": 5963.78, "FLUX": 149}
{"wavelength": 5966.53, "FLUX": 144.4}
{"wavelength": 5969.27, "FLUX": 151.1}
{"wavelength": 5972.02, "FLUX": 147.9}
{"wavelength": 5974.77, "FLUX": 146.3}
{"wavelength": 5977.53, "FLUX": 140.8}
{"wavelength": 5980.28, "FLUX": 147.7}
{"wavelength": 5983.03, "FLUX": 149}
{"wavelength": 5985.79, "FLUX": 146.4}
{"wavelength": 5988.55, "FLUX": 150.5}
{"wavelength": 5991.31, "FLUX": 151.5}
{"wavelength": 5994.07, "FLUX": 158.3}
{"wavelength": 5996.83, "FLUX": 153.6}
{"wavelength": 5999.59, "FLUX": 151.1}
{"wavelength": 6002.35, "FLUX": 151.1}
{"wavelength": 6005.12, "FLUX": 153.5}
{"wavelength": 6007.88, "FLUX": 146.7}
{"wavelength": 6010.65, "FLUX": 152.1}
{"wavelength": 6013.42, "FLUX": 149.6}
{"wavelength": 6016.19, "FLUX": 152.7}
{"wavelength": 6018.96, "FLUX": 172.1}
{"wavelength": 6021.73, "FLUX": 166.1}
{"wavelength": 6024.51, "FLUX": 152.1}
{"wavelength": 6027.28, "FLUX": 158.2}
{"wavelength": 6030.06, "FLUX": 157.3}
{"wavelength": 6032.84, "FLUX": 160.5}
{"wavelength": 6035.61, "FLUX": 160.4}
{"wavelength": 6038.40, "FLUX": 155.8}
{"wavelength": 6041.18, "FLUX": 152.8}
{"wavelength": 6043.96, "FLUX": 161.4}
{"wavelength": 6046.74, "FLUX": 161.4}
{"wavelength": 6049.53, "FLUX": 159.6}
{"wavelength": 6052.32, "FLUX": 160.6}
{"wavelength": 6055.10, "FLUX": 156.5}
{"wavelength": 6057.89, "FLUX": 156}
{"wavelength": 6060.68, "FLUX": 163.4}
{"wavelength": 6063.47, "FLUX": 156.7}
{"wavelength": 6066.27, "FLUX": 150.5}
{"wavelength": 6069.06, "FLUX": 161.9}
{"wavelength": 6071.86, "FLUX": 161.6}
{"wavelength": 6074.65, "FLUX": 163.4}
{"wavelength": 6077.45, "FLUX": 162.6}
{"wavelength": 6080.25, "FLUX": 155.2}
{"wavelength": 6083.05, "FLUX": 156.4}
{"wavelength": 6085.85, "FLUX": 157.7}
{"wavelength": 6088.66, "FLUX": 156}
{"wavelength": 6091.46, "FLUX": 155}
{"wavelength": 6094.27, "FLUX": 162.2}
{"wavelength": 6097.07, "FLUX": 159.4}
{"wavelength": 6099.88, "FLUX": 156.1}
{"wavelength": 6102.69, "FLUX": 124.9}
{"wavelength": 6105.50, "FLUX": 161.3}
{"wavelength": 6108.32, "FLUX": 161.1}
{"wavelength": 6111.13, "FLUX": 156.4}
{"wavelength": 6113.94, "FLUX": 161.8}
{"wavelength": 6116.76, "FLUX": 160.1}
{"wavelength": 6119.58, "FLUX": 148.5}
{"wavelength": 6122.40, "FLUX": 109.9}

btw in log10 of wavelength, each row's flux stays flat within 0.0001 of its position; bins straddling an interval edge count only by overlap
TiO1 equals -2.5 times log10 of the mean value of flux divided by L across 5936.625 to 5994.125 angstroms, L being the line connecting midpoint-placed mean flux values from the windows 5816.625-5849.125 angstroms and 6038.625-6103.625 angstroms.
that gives 0.064 mag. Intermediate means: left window 155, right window 157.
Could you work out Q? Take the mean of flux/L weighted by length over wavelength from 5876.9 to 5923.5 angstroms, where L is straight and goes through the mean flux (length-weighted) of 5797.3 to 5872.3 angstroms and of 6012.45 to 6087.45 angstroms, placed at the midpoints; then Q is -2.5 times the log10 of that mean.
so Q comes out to 0.30 mag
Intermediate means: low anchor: 152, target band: 117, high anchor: 159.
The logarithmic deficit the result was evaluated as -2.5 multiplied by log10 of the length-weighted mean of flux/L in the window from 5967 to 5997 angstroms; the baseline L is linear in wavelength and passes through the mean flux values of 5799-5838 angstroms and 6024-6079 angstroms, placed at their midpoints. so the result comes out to 0.06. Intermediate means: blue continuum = 155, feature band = 149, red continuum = 159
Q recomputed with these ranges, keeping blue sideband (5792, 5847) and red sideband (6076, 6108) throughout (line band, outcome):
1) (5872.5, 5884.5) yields 0.13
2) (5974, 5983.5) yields 0.07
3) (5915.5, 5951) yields 0.08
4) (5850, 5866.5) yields 0.09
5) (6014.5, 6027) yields -0.03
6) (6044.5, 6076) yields -0.03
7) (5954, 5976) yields 0.07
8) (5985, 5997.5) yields 0.02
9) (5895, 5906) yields 0.41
